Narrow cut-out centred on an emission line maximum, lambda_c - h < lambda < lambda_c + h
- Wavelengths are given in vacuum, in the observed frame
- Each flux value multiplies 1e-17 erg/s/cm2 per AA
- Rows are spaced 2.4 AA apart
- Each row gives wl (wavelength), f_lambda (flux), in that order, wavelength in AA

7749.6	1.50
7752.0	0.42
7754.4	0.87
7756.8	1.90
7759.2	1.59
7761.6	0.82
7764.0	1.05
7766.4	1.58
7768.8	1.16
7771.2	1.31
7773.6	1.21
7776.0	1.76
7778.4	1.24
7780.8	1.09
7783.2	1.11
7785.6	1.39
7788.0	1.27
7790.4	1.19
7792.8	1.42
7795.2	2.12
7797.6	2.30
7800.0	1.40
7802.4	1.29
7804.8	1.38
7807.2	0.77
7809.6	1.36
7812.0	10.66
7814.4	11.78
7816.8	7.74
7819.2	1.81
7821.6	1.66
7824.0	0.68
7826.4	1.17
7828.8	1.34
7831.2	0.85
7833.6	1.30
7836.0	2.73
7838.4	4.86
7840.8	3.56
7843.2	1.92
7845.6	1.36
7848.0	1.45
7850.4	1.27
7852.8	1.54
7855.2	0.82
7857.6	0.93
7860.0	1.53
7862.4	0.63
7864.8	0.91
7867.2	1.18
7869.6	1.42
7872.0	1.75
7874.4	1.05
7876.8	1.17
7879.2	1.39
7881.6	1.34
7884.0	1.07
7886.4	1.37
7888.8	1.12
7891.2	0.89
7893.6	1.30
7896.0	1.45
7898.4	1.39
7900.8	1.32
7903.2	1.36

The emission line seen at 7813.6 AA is H-alpha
